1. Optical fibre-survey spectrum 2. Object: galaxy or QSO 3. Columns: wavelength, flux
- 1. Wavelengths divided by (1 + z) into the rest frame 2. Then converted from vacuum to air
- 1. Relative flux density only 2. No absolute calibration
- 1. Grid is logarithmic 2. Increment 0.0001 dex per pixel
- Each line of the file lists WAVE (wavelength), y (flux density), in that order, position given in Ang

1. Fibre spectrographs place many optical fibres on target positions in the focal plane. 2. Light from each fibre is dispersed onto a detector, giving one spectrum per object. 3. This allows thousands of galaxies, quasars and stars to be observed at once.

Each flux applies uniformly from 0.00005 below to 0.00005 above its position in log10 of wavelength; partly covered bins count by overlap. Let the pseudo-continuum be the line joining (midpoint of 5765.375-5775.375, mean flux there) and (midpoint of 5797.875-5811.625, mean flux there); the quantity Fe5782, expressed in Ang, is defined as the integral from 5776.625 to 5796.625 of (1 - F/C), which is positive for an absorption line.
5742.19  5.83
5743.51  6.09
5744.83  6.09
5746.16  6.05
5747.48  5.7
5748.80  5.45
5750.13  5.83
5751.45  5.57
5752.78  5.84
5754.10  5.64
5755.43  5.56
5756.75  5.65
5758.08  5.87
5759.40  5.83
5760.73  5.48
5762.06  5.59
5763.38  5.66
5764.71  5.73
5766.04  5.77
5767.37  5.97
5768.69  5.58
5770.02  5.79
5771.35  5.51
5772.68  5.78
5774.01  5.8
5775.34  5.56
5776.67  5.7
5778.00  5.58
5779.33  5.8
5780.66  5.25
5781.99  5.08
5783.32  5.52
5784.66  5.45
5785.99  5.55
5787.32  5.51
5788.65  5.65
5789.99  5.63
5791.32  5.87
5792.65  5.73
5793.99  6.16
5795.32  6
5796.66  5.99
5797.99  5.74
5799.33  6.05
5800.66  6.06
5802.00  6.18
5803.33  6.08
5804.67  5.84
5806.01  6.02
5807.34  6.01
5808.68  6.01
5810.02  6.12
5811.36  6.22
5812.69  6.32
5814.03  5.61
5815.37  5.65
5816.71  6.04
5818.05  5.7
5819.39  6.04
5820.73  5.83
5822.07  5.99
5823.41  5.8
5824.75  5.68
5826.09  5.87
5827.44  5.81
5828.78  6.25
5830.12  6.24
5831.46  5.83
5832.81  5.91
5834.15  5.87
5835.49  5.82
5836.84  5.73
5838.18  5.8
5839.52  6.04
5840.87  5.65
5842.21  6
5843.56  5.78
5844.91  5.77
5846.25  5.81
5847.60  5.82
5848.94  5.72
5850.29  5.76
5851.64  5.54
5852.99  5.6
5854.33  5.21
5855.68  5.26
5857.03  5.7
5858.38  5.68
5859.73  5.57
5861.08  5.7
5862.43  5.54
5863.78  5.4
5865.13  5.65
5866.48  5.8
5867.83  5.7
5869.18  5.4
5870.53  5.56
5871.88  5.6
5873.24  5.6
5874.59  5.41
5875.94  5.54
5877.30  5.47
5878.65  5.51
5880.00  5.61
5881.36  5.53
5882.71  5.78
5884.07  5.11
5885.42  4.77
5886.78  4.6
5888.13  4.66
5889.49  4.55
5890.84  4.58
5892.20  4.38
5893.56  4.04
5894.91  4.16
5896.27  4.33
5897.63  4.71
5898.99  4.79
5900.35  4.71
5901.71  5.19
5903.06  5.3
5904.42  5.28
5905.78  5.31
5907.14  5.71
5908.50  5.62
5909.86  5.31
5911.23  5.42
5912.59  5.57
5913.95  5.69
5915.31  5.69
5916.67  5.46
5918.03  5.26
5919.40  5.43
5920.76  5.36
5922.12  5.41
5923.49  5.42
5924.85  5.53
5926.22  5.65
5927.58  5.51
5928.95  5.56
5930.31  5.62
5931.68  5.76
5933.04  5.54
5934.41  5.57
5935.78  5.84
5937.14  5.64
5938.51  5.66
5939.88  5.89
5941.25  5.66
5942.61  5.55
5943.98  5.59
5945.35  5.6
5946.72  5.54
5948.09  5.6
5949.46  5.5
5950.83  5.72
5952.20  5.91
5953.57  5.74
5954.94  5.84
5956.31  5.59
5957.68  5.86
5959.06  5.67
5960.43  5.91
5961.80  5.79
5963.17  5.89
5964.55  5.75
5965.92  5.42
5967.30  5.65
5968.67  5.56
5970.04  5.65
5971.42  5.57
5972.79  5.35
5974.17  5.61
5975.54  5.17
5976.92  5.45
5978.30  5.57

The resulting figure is 0.8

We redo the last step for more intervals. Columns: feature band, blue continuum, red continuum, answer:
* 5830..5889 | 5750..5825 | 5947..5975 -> 1.60 Ang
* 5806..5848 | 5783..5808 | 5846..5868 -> -1.32 Ang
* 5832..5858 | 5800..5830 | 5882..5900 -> -1.33 Ang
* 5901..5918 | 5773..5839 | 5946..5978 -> 0.75 Ang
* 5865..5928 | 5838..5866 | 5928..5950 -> 4.51 Ang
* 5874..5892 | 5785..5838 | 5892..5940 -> 1.19 Ang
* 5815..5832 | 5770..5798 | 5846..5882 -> -0.87 Ang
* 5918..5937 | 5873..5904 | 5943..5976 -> -0.73 Ang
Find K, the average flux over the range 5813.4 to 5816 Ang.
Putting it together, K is 5.63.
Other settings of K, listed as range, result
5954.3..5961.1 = 5.77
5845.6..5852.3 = 5.73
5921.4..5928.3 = 5.5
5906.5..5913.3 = 5.52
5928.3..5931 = 5.59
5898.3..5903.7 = 5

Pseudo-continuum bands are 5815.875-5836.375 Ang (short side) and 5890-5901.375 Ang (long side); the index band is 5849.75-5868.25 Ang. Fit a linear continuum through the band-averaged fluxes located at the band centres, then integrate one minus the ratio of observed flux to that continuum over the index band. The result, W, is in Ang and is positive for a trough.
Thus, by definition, -1.2 Ang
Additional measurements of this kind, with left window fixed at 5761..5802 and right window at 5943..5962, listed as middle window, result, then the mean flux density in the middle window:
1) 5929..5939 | 0.1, 5.66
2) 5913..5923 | 0.4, 5.47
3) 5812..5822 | -0.3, 5.89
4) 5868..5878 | 0.3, 5.52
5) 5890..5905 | 2.7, 4.68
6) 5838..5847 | -0.2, 5.84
